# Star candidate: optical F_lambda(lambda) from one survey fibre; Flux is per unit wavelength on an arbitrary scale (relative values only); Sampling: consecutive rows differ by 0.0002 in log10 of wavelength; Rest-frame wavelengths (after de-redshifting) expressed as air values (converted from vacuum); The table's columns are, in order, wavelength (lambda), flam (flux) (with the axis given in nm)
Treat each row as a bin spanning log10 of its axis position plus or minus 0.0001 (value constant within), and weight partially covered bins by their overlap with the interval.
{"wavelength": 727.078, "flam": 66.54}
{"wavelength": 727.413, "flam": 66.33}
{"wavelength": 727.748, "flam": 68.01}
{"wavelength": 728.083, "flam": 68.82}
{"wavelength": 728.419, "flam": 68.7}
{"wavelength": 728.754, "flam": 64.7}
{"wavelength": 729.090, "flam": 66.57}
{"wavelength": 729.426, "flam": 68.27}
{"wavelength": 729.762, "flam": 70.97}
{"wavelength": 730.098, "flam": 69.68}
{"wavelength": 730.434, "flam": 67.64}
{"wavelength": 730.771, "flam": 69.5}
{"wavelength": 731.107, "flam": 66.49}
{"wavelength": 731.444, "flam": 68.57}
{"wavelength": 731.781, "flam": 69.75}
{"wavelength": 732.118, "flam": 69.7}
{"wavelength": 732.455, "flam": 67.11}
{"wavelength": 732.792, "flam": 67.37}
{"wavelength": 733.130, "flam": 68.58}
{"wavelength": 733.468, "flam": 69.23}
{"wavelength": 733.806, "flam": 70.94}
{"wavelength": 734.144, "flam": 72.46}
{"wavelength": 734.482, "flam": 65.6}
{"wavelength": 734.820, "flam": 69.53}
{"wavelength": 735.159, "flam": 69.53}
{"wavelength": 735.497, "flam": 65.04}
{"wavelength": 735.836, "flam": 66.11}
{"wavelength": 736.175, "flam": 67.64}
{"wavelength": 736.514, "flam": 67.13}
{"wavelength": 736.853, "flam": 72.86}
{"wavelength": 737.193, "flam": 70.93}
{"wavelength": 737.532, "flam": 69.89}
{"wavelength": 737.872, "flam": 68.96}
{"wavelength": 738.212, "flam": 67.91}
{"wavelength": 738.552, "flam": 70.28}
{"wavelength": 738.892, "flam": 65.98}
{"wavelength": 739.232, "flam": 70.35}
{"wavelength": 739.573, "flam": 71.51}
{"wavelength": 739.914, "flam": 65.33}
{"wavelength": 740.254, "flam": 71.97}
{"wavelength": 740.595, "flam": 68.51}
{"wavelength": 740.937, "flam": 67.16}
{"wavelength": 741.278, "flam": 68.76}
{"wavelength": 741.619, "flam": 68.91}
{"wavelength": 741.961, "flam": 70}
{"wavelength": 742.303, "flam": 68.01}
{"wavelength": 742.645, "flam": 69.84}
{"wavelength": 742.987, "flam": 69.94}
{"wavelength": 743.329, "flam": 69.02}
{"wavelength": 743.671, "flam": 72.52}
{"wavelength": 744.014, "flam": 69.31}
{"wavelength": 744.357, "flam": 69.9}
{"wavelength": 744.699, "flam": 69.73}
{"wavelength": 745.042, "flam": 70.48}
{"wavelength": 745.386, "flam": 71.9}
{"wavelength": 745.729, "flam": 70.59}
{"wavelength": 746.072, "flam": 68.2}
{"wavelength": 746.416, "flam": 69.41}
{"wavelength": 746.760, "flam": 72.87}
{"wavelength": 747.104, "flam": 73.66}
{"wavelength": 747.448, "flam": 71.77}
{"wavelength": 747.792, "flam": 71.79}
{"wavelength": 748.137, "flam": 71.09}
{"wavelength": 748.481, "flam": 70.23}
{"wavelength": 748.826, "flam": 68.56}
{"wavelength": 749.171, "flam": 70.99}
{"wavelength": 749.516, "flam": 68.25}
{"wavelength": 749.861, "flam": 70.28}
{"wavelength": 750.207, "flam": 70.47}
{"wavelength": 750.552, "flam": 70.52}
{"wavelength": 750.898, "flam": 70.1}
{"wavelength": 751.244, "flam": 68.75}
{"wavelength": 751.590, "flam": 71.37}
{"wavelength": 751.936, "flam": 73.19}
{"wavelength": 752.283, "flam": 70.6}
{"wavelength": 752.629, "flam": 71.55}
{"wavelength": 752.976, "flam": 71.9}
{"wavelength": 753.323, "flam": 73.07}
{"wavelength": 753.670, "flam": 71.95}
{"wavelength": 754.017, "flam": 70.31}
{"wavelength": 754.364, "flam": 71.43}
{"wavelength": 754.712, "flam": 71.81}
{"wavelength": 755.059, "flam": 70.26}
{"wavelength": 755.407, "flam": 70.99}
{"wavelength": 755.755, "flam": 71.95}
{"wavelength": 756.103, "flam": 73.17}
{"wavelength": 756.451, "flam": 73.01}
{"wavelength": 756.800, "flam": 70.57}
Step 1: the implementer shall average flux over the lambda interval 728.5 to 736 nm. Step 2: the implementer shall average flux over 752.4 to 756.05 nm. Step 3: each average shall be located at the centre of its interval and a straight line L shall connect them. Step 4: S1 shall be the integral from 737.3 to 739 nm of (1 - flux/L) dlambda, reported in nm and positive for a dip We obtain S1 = 0.010 nm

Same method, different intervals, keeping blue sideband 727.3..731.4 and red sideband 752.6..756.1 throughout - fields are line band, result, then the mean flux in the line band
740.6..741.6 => 0.02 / 68.2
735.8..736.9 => 0.01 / 68.2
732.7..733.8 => 0.00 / 68.8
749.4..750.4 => 0.02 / 69.8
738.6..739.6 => 0.00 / 69.1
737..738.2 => -0.01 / 69.7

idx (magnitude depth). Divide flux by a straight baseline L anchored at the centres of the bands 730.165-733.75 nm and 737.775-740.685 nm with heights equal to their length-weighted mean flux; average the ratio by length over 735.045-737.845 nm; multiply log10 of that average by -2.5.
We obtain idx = 0.00 mag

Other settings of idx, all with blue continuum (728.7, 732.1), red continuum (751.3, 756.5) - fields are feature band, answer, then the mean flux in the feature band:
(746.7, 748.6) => -0.02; 71.9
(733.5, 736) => 0.01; 68.5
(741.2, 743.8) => 0.01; 69.6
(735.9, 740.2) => 0.01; 69.1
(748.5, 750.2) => 0.02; 69.7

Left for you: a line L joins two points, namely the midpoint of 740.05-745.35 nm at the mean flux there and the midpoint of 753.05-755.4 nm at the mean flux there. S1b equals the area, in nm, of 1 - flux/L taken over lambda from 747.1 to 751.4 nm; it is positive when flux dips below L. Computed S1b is 0.02 nm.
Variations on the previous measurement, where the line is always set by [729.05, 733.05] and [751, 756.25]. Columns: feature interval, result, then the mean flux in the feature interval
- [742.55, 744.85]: 0.00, 70.1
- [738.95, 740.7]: 0.01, 69.4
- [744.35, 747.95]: -0.02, 71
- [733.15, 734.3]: -0.03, 70.5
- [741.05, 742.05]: 0.01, 69.1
